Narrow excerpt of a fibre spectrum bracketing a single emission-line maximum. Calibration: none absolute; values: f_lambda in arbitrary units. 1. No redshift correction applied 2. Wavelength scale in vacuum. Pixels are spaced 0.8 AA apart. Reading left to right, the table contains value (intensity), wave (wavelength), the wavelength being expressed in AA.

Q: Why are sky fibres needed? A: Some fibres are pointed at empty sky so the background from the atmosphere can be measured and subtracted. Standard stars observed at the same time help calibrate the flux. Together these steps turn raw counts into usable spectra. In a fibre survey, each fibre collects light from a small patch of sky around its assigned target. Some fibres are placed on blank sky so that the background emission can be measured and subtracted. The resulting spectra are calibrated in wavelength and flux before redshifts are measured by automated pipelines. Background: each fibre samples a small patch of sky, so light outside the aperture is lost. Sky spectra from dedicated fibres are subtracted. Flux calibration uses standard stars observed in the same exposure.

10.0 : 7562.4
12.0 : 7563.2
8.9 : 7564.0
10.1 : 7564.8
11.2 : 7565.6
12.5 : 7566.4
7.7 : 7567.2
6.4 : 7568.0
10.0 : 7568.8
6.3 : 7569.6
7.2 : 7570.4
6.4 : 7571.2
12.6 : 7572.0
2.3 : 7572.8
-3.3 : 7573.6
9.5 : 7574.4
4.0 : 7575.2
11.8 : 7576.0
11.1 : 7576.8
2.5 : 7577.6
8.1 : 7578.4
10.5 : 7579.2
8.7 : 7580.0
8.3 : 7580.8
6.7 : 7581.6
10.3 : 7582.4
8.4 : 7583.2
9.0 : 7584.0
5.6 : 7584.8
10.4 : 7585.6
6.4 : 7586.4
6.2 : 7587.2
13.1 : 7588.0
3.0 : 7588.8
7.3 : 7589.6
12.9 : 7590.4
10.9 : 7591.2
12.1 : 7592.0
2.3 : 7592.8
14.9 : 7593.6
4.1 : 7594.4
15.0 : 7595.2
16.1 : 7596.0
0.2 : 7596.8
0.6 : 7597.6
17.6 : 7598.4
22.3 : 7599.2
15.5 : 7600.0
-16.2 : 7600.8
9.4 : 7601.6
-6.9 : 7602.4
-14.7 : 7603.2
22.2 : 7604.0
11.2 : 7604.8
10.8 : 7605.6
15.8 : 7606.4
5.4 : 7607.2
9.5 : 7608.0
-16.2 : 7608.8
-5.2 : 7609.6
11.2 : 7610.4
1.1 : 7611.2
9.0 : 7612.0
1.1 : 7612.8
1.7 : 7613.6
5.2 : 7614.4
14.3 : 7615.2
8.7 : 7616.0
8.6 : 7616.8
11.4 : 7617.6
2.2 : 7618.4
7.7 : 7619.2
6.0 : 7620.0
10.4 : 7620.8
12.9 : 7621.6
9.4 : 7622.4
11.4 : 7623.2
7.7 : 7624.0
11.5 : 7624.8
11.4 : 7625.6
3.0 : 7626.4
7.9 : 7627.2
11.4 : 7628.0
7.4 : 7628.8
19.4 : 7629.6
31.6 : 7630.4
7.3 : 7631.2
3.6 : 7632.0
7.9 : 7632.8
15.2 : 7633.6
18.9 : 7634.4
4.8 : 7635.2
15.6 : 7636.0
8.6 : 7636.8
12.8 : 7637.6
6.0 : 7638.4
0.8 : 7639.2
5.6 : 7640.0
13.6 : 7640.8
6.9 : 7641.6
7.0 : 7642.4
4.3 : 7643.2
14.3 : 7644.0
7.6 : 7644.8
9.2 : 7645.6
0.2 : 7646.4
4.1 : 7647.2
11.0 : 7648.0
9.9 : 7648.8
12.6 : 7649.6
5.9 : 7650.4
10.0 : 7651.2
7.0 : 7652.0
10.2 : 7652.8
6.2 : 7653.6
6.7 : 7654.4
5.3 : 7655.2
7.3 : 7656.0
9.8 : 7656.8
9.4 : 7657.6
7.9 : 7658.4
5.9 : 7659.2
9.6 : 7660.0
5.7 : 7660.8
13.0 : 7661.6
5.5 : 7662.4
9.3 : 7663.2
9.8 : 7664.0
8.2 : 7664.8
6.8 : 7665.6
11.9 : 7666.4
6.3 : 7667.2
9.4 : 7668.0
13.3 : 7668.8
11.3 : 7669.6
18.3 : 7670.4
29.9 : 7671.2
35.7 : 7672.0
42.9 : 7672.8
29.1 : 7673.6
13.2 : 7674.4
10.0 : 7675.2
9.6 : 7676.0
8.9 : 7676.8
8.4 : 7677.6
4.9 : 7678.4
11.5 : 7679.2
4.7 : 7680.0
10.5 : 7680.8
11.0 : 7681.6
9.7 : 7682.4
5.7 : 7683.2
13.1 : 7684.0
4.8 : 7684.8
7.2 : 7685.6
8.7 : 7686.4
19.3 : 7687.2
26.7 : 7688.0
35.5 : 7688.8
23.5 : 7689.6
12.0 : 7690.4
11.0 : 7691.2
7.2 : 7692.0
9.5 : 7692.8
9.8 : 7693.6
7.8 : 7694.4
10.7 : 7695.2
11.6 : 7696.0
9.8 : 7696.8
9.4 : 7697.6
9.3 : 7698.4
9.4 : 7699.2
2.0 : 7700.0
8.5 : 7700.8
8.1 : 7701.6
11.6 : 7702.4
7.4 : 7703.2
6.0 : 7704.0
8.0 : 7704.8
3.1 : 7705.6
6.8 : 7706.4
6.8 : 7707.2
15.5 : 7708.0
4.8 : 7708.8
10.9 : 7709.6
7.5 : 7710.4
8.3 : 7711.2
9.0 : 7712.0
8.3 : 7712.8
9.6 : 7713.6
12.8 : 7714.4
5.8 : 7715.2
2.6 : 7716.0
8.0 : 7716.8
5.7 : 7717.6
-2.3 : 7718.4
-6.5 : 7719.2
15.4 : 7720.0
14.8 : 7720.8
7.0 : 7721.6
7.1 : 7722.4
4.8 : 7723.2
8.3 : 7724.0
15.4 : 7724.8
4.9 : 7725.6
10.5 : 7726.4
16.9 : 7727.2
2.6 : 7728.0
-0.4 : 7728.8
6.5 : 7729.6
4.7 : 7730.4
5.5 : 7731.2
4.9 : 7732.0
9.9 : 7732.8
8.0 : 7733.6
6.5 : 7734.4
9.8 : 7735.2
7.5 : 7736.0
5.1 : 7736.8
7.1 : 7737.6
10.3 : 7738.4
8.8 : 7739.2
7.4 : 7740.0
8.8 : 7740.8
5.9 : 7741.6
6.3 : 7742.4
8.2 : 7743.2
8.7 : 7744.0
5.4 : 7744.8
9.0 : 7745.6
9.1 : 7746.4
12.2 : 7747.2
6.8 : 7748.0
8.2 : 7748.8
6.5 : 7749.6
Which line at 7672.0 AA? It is [S II]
